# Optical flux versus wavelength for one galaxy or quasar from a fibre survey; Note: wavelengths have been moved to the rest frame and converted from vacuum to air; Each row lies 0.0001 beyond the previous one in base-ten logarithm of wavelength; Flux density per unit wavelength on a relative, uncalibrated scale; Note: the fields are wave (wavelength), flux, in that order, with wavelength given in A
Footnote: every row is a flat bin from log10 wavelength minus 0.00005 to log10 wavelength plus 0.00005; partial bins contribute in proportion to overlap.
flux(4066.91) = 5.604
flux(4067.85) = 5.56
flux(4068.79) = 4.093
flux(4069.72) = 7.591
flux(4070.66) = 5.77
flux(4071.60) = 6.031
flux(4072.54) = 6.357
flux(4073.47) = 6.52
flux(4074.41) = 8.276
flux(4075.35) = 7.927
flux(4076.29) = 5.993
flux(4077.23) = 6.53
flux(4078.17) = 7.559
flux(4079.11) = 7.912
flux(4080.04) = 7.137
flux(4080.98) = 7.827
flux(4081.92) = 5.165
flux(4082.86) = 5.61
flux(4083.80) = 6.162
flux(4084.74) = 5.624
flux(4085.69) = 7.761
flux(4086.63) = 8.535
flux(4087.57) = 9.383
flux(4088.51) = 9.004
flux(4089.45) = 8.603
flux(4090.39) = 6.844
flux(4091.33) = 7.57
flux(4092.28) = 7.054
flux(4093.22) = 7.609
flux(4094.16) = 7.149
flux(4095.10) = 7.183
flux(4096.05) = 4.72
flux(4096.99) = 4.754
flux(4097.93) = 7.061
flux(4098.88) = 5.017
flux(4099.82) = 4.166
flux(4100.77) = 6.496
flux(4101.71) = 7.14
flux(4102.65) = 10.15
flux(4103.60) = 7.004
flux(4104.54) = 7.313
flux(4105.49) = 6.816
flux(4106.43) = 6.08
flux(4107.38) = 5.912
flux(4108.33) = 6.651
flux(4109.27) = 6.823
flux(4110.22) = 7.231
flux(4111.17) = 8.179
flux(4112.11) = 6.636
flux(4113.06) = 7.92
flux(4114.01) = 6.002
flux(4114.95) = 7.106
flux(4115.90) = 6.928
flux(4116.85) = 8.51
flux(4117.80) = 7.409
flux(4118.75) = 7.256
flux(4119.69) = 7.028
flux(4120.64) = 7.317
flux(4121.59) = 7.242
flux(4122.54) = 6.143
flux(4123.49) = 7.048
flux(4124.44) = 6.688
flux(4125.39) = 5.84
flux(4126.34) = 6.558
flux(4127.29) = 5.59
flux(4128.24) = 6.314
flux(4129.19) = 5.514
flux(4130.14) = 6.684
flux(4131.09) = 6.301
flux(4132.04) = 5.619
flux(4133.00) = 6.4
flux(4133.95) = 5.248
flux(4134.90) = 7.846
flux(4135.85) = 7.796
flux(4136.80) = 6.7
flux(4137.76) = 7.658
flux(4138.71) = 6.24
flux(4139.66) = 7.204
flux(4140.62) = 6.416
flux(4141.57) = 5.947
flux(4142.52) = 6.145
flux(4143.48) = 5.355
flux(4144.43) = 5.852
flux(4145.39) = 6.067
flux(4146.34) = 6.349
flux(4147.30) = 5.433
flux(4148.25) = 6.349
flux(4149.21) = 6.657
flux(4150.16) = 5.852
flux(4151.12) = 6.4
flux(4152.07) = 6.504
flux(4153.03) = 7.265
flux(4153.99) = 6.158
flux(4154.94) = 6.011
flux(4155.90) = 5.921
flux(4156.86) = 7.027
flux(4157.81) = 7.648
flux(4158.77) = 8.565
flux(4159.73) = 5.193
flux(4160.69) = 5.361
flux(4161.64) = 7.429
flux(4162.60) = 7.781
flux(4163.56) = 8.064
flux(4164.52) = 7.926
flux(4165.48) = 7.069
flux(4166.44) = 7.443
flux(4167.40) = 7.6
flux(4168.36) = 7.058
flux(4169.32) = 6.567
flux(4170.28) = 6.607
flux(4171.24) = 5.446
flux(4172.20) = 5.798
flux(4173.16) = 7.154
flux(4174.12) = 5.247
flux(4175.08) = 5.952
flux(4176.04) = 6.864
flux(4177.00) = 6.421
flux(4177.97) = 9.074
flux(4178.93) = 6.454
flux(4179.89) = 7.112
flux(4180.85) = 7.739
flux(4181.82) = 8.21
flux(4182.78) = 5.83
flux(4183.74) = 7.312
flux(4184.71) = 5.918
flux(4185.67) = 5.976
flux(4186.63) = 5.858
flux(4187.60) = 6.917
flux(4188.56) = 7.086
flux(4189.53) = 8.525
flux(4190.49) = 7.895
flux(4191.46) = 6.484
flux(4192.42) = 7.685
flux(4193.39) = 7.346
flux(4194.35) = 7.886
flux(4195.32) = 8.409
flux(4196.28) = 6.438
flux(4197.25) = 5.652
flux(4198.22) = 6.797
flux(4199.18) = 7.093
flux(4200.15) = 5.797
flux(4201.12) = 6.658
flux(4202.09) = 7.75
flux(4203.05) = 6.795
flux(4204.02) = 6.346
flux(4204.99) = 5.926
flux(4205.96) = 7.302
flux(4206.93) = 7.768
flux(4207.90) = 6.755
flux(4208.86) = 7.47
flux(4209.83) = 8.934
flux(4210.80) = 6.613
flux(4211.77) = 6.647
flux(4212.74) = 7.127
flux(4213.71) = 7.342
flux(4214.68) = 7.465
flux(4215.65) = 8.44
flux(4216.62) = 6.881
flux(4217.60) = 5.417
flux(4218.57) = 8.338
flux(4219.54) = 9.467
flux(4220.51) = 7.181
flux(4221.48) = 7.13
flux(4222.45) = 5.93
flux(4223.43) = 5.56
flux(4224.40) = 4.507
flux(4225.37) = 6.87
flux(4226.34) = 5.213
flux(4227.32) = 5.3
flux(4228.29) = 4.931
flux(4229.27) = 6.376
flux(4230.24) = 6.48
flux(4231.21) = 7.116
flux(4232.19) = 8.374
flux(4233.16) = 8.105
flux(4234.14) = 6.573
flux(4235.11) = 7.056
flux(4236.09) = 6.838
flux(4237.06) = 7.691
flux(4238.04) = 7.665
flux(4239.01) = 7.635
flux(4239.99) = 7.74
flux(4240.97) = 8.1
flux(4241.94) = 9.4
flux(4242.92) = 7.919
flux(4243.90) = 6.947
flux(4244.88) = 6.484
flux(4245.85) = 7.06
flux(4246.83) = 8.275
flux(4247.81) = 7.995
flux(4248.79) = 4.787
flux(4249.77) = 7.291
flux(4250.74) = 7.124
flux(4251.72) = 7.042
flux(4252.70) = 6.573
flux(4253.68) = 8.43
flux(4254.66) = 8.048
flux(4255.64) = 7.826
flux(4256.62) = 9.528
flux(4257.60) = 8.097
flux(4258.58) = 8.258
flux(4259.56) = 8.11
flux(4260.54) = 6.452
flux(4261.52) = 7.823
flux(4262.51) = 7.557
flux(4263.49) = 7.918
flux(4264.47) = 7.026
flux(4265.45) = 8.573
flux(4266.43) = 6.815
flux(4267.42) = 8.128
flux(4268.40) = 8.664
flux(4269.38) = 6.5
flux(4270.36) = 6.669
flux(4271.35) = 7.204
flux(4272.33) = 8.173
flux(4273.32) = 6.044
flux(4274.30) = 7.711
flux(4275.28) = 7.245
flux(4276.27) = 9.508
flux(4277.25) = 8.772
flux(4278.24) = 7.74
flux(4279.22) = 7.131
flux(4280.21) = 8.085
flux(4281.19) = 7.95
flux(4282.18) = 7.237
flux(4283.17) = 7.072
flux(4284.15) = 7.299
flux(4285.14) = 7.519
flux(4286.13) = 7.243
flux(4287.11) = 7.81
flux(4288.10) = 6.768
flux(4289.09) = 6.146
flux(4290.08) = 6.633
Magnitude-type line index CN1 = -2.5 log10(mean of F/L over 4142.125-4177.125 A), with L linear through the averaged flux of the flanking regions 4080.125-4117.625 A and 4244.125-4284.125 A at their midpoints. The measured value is 0.10 mag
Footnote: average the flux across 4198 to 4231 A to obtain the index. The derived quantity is 6.79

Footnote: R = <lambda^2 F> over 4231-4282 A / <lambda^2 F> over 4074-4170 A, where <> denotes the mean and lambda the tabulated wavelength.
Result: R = 1.2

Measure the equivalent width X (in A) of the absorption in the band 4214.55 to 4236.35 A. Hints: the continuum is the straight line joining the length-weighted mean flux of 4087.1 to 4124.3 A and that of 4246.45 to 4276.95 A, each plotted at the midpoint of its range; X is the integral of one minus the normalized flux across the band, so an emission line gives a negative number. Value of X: 2.1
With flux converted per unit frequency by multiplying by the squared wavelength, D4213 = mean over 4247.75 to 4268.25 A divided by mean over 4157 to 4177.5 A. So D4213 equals 1.16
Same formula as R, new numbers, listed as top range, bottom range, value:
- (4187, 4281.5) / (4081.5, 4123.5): 1.11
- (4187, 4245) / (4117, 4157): 1.14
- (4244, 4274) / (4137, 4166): 1.19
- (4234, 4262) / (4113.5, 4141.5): 1.19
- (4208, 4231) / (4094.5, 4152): 1.08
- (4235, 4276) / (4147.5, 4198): 1.14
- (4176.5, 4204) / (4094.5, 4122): 1.07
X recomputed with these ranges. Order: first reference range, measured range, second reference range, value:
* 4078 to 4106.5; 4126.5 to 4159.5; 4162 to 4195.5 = 2.7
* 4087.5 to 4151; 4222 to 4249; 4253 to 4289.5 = 1.9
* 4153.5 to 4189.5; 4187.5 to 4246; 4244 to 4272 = 0.8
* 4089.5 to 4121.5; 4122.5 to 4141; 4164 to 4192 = 1.1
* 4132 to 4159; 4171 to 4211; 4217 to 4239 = -1.8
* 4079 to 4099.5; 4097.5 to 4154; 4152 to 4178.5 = 2.2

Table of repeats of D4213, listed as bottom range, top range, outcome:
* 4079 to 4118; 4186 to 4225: 1.06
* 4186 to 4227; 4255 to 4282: 1.14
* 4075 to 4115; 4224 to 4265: 1.12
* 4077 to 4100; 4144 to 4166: 0.99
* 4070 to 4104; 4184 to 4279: 1.12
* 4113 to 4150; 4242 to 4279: 1.23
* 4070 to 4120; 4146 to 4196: 1.02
